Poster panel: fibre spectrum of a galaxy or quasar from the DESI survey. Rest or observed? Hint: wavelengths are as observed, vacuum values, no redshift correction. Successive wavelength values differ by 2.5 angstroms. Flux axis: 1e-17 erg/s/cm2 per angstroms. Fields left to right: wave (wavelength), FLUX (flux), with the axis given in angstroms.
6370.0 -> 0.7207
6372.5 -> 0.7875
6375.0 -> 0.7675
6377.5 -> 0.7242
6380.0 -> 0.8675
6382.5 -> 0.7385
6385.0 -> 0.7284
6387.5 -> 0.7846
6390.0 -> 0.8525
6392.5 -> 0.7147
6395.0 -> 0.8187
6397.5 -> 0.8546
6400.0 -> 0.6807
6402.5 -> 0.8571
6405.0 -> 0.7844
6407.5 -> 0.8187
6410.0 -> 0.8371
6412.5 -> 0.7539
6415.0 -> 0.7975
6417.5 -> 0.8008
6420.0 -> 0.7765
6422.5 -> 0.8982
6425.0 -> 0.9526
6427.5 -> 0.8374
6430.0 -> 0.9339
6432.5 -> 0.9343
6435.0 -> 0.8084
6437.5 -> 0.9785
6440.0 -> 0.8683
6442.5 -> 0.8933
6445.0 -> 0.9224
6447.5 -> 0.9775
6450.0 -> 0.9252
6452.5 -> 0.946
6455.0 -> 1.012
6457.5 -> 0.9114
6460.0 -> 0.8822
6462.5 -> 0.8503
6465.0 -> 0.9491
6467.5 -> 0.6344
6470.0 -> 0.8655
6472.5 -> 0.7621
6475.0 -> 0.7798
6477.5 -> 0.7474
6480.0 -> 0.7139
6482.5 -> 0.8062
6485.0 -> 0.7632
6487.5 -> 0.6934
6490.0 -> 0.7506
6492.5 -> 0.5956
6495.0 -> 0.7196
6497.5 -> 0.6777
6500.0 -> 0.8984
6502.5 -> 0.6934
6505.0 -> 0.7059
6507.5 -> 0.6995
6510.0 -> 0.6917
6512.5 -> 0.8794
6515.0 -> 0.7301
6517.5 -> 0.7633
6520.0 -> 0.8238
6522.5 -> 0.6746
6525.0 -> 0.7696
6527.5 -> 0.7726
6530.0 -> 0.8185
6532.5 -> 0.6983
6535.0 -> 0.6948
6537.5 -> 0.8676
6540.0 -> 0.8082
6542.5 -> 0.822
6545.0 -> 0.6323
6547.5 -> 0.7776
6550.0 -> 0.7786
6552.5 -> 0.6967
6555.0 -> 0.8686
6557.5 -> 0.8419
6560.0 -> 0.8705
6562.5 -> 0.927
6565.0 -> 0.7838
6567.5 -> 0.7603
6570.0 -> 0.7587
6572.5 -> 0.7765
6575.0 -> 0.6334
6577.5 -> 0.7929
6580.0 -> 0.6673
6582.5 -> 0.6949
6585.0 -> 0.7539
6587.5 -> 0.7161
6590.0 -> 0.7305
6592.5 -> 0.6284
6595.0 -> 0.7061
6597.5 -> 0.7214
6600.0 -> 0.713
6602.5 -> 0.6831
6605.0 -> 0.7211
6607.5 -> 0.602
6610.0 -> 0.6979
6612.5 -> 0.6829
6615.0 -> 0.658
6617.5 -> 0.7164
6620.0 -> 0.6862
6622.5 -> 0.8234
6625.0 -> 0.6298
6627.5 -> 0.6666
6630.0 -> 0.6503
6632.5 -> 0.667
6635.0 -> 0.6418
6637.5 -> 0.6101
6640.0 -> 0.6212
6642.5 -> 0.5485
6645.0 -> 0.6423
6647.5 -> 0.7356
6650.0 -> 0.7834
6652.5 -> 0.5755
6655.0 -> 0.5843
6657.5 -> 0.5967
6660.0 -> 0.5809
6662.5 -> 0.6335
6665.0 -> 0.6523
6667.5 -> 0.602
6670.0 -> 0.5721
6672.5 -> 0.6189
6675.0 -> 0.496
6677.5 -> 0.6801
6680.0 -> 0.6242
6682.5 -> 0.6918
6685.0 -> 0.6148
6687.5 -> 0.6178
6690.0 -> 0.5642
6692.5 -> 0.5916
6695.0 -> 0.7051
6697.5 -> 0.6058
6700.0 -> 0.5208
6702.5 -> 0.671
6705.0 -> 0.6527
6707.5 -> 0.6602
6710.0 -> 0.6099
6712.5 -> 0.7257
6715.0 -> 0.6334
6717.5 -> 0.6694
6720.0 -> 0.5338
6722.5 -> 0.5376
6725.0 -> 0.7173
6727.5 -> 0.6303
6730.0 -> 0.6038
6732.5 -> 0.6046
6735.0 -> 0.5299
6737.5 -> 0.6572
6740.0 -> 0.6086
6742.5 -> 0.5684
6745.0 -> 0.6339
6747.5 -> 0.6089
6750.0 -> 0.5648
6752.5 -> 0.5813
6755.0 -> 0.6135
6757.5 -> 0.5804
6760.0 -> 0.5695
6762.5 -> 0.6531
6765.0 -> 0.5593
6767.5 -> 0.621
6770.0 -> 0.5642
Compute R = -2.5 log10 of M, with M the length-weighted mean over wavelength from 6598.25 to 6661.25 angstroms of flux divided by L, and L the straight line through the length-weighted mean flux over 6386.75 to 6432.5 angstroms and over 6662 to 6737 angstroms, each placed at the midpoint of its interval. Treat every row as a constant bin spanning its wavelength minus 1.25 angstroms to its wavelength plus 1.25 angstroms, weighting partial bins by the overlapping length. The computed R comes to 0.01 mag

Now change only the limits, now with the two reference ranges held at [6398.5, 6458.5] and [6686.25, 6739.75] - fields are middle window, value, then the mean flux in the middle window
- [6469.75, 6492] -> 0.10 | 0.754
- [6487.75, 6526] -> 0.09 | 0.737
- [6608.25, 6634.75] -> 0.03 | 0.684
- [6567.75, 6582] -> 0.02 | 0.727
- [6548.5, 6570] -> -0.08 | 0.812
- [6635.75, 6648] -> 0.10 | 0.626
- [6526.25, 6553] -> 0.02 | 0.762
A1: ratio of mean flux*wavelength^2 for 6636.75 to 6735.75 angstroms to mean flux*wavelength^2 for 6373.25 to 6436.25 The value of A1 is 0.83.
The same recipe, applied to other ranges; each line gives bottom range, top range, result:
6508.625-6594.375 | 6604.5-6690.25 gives 0.87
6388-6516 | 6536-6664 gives 0.91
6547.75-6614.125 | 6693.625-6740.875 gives 0.88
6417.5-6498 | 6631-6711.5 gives 0.80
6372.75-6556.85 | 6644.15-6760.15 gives 0.83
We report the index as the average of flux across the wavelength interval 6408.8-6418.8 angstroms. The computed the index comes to 0.797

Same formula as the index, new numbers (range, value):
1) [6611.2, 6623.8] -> 0.713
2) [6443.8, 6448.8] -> 0.95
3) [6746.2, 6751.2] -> 0.588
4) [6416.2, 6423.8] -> 0.826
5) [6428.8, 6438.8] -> 0.913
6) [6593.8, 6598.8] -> 0.714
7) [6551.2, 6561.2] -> 0.819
